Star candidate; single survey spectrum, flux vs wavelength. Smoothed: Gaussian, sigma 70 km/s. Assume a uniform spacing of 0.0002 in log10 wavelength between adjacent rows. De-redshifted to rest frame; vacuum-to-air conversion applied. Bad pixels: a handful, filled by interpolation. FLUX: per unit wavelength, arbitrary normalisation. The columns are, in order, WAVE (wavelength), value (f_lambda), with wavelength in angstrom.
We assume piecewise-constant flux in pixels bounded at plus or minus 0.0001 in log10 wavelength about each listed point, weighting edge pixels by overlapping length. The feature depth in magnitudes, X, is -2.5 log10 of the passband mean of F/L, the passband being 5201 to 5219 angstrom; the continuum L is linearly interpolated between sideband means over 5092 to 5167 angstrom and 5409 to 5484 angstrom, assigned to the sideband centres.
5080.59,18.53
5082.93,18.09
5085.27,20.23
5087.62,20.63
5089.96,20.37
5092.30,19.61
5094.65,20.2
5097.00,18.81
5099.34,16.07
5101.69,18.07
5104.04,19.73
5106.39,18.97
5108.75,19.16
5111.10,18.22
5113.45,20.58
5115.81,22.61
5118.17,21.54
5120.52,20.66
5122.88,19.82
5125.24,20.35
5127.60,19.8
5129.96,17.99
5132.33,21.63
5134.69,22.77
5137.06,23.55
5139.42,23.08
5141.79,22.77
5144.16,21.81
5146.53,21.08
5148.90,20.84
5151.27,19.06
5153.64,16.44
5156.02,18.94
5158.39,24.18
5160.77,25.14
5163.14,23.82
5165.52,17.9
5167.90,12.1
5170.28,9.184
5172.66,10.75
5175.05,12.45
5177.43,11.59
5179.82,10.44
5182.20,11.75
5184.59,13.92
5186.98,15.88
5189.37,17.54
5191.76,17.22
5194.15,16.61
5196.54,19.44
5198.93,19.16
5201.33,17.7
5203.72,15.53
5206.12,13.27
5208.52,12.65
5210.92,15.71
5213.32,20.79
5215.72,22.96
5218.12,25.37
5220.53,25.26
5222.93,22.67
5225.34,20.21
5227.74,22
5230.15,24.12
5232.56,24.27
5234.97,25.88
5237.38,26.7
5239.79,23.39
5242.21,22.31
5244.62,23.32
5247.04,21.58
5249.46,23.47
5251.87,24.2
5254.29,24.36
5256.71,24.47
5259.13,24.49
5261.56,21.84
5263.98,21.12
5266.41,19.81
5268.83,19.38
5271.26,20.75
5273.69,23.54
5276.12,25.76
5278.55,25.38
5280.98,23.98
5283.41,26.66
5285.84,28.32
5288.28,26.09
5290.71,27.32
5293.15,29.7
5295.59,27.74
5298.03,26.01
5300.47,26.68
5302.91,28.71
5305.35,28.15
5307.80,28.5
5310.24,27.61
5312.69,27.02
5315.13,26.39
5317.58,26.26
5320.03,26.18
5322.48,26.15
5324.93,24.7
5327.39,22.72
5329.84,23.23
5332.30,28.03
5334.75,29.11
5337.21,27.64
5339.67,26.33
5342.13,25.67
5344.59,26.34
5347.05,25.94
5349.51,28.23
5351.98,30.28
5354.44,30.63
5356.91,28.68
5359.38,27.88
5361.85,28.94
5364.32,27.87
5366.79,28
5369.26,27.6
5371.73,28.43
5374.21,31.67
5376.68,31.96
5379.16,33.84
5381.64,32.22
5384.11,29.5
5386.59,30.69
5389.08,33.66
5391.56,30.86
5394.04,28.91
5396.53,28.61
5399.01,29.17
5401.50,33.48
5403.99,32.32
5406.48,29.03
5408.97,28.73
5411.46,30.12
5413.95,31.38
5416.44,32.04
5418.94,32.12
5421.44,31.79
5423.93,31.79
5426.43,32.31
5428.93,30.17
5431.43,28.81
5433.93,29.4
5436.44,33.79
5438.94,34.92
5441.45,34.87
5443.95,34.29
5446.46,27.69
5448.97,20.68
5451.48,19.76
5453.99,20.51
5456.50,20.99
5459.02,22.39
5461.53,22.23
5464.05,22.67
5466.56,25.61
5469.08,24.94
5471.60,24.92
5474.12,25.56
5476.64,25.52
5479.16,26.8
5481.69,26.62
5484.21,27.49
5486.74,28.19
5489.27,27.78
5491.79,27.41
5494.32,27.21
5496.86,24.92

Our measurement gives 0.24 mag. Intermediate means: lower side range 20.5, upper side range 27.8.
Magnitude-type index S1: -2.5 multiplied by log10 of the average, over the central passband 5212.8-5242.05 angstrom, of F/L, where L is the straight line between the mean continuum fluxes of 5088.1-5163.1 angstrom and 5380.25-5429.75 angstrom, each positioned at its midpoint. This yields 0.03 mag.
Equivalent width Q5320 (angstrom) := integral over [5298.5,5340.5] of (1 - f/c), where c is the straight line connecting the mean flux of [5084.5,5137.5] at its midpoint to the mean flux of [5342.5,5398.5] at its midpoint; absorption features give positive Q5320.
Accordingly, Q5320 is 1.5 angstrom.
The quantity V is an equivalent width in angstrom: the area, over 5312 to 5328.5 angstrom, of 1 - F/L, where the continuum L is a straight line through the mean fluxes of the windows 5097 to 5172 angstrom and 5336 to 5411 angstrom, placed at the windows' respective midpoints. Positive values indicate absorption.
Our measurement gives 1.0 angstrom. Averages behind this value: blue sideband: 19.8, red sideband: 29.4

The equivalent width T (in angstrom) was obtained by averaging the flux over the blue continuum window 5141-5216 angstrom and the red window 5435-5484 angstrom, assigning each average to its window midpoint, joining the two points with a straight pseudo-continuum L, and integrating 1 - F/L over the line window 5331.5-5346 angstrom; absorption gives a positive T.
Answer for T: -3.2 angstrom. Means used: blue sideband 17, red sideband 26.1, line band 27.2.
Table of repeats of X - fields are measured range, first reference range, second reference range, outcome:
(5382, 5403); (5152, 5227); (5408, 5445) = -0.036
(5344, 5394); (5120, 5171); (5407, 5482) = -0.148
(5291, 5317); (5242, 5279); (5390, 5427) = -0.100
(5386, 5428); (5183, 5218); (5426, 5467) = -0.214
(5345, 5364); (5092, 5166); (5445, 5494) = -0.219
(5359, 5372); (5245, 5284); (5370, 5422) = 0.038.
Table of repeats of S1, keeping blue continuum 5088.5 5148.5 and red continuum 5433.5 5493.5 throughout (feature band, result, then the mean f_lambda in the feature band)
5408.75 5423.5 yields -0.22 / 31.2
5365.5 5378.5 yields -0.20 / 29.7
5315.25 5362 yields -0.11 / 26.9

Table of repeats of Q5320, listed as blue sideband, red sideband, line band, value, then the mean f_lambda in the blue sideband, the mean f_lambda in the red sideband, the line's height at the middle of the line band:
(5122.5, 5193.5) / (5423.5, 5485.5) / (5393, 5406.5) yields -2.72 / 18.1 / 26.9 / 25.3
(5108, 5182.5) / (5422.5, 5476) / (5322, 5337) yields -1.21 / 18.9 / 27.1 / 23.8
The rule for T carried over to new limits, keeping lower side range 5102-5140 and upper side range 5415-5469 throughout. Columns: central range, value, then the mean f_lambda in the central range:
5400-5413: -1.71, 30.7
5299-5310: -1.39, 27.9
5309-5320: -0.76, 26.8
